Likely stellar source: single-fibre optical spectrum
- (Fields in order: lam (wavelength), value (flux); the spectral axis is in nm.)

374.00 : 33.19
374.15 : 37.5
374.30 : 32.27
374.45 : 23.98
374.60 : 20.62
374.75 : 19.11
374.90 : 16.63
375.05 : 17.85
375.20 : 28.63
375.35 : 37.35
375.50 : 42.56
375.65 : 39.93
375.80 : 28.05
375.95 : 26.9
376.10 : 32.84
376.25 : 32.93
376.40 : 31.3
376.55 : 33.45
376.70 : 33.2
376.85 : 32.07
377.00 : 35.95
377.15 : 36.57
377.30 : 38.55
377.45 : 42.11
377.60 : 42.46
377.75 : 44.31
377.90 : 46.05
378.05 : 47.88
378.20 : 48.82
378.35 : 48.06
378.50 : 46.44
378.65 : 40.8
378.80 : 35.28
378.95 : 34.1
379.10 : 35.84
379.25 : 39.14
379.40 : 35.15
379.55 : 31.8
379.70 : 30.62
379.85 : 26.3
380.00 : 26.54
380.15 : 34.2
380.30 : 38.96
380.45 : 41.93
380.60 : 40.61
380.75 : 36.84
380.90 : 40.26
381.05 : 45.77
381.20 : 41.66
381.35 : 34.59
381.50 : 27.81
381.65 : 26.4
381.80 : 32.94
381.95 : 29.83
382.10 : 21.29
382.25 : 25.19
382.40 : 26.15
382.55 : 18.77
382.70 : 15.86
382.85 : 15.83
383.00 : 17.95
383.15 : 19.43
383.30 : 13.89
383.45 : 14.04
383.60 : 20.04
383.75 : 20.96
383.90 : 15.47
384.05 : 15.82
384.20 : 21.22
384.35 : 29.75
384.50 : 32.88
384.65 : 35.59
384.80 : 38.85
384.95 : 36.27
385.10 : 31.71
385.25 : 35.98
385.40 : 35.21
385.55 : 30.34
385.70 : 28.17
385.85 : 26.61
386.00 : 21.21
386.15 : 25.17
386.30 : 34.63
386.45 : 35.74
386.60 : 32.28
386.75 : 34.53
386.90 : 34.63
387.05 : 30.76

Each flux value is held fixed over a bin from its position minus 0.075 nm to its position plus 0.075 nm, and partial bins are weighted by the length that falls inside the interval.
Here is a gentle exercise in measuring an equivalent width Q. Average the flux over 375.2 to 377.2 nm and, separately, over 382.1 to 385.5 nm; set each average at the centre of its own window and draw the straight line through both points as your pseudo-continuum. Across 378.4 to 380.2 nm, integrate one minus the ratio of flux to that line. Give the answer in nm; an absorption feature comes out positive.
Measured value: -0.29 nm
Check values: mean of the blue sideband 33.8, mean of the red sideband 24.4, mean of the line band 34.9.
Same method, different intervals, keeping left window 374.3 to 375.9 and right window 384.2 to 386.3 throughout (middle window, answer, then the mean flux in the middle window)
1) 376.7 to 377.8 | -0.38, 38.4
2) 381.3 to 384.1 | 0.79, 21.6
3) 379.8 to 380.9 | -0.23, 35.6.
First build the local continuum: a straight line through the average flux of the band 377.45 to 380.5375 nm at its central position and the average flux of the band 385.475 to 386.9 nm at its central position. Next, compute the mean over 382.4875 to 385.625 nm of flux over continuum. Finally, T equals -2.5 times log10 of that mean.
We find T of 0.30 mag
